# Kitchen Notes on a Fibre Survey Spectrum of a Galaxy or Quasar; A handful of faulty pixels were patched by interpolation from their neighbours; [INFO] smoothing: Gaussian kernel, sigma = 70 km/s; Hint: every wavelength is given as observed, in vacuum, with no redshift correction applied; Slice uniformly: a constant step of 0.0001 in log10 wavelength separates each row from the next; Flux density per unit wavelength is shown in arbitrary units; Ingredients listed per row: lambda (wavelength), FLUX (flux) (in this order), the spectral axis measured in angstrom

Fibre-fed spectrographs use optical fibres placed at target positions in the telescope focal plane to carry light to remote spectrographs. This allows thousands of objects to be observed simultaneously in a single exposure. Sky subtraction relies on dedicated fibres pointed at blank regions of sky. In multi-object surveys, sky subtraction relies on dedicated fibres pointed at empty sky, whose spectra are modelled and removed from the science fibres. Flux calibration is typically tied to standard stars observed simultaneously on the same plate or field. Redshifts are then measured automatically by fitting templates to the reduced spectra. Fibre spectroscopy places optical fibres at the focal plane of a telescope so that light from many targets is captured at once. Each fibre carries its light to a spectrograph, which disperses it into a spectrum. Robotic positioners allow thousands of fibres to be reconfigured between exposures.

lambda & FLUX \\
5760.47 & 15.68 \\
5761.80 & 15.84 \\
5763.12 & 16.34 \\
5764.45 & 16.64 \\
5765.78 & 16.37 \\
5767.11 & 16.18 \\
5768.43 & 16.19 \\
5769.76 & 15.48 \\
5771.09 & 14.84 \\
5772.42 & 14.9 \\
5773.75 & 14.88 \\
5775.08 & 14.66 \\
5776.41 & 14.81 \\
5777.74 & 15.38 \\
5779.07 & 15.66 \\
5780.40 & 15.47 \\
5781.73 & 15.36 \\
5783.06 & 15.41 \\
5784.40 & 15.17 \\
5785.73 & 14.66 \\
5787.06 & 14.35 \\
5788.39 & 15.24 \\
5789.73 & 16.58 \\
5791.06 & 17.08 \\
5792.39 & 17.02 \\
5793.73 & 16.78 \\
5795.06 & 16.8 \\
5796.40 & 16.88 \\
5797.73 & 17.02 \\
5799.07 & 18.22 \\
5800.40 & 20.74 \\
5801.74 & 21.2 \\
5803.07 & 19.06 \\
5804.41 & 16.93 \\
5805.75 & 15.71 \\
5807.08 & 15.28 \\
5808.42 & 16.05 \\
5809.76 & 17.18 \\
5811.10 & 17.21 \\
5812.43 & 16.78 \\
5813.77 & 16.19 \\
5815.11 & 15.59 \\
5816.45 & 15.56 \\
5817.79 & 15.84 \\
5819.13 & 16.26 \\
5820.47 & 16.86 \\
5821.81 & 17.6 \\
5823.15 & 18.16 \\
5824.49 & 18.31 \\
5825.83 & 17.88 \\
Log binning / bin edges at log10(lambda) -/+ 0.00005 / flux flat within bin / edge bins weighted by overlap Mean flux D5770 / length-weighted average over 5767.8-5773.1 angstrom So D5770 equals 15.3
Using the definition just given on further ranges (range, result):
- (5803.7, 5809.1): 16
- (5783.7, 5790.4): 15.2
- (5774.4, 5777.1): 14.7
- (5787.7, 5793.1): 16.5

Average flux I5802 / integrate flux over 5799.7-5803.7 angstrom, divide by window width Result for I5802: 20.4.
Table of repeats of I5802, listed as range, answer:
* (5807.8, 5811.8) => 16.8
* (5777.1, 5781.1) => 15.5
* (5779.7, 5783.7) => 15.4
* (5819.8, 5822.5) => 17.2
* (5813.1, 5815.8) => 15.9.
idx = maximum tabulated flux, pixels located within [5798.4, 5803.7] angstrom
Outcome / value 21.2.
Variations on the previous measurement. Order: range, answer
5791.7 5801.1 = 20.74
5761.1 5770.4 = 16.64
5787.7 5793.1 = 17.08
